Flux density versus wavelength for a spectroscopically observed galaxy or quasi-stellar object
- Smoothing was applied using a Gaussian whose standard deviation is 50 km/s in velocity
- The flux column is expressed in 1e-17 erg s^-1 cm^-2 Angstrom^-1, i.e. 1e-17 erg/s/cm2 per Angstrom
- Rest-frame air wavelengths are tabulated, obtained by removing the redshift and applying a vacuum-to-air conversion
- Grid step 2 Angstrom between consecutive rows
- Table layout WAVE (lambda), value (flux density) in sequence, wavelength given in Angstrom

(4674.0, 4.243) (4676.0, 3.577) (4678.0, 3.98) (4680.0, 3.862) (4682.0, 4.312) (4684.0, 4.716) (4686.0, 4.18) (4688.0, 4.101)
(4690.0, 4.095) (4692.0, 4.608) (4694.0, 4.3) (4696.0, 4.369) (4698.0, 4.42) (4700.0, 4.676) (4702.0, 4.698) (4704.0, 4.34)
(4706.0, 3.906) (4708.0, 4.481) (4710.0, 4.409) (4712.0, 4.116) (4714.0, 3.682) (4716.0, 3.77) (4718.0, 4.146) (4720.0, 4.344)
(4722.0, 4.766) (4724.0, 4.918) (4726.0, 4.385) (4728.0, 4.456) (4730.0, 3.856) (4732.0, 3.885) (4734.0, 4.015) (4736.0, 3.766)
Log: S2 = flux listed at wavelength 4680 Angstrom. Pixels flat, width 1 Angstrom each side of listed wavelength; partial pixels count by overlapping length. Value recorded 3.862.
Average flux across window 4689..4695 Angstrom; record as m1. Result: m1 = 4.33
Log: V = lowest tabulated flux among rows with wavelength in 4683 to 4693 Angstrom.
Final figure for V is 4.095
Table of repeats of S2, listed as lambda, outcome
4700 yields 4.676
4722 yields 4.766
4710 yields 4.409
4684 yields 4.716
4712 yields 4.116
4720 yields 4.344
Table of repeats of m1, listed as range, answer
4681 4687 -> 4.4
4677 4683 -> 4.05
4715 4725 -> 4.39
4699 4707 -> 4.41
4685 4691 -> 4.13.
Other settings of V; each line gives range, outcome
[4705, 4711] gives 3.906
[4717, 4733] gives 3.856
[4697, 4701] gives 4.42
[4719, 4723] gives 4.344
